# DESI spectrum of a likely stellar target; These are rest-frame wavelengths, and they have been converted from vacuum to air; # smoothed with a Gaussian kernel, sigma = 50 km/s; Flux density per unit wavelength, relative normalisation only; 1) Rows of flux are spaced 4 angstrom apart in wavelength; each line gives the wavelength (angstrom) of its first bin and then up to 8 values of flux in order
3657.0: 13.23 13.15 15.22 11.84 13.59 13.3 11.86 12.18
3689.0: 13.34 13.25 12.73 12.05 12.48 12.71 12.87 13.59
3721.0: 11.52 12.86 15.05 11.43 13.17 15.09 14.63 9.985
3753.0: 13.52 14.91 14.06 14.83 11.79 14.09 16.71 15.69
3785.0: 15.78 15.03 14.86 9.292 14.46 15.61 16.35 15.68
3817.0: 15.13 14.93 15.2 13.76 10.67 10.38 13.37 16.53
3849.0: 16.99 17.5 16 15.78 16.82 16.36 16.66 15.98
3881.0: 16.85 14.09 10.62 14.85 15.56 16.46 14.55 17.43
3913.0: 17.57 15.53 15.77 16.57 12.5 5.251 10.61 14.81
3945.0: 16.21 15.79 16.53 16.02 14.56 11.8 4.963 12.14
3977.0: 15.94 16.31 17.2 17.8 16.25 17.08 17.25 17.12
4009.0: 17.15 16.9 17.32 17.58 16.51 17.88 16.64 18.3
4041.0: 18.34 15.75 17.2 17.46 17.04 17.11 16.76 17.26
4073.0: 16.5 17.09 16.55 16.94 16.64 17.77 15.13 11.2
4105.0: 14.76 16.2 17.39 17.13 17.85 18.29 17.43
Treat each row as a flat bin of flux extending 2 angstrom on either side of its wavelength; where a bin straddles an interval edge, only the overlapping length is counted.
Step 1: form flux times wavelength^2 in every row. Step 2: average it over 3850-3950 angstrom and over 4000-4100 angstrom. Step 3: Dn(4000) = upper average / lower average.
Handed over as 1.22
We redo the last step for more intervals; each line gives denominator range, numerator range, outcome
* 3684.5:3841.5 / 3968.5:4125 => 1.40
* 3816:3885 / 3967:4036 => 1.14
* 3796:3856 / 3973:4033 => 1.27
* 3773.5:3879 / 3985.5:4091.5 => 1.27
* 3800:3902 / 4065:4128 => 1.23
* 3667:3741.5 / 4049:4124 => 1.57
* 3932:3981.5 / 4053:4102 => 1.32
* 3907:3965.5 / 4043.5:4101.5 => 1.22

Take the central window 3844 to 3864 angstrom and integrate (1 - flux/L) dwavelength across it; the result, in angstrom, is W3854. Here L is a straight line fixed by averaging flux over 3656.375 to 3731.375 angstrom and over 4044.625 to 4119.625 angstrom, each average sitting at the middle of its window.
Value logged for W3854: -3.0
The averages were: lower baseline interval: 13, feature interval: 16.6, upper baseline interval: 16.4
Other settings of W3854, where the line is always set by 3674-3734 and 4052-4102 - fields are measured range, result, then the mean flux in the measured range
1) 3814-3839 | 1.0 angstrom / 13.4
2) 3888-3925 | -1.9 angstrom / 15.6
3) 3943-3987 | 3.1 angstrom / 14.3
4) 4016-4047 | -2.4 angstrom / 17.3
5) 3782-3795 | -1.6 angstrom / 15.3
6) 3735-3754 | -0.1 angstrom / 13.3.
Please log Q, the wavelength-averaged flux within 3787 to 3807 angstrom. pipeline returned 13.9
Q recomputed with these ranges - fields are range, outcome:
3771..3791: 15.5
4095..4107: 13.7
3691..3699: 13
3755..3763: 14.5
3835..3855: 15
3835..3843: 11.9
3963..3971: 8.38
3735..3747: 14.3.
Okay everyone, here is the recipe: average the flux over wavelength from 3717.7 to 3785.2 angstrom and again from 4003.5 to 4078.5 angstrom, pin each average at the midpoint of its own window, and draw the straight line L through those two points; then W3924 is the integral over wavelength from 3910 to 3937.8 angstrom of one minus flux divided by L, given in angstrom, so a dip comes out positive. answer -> 3.7 angstrom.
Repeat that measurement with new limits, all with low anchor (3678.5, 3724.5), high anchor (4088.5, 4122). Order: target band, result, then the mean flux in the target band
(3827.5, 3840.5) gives 1.9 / 11.7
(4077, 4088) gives -0.7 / 16.8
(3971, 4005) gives -3.0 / 16.3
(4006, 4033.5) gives -3.5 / 17.2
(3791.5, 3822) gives -2.4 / 14.5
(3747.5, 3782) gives -2.2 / 14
